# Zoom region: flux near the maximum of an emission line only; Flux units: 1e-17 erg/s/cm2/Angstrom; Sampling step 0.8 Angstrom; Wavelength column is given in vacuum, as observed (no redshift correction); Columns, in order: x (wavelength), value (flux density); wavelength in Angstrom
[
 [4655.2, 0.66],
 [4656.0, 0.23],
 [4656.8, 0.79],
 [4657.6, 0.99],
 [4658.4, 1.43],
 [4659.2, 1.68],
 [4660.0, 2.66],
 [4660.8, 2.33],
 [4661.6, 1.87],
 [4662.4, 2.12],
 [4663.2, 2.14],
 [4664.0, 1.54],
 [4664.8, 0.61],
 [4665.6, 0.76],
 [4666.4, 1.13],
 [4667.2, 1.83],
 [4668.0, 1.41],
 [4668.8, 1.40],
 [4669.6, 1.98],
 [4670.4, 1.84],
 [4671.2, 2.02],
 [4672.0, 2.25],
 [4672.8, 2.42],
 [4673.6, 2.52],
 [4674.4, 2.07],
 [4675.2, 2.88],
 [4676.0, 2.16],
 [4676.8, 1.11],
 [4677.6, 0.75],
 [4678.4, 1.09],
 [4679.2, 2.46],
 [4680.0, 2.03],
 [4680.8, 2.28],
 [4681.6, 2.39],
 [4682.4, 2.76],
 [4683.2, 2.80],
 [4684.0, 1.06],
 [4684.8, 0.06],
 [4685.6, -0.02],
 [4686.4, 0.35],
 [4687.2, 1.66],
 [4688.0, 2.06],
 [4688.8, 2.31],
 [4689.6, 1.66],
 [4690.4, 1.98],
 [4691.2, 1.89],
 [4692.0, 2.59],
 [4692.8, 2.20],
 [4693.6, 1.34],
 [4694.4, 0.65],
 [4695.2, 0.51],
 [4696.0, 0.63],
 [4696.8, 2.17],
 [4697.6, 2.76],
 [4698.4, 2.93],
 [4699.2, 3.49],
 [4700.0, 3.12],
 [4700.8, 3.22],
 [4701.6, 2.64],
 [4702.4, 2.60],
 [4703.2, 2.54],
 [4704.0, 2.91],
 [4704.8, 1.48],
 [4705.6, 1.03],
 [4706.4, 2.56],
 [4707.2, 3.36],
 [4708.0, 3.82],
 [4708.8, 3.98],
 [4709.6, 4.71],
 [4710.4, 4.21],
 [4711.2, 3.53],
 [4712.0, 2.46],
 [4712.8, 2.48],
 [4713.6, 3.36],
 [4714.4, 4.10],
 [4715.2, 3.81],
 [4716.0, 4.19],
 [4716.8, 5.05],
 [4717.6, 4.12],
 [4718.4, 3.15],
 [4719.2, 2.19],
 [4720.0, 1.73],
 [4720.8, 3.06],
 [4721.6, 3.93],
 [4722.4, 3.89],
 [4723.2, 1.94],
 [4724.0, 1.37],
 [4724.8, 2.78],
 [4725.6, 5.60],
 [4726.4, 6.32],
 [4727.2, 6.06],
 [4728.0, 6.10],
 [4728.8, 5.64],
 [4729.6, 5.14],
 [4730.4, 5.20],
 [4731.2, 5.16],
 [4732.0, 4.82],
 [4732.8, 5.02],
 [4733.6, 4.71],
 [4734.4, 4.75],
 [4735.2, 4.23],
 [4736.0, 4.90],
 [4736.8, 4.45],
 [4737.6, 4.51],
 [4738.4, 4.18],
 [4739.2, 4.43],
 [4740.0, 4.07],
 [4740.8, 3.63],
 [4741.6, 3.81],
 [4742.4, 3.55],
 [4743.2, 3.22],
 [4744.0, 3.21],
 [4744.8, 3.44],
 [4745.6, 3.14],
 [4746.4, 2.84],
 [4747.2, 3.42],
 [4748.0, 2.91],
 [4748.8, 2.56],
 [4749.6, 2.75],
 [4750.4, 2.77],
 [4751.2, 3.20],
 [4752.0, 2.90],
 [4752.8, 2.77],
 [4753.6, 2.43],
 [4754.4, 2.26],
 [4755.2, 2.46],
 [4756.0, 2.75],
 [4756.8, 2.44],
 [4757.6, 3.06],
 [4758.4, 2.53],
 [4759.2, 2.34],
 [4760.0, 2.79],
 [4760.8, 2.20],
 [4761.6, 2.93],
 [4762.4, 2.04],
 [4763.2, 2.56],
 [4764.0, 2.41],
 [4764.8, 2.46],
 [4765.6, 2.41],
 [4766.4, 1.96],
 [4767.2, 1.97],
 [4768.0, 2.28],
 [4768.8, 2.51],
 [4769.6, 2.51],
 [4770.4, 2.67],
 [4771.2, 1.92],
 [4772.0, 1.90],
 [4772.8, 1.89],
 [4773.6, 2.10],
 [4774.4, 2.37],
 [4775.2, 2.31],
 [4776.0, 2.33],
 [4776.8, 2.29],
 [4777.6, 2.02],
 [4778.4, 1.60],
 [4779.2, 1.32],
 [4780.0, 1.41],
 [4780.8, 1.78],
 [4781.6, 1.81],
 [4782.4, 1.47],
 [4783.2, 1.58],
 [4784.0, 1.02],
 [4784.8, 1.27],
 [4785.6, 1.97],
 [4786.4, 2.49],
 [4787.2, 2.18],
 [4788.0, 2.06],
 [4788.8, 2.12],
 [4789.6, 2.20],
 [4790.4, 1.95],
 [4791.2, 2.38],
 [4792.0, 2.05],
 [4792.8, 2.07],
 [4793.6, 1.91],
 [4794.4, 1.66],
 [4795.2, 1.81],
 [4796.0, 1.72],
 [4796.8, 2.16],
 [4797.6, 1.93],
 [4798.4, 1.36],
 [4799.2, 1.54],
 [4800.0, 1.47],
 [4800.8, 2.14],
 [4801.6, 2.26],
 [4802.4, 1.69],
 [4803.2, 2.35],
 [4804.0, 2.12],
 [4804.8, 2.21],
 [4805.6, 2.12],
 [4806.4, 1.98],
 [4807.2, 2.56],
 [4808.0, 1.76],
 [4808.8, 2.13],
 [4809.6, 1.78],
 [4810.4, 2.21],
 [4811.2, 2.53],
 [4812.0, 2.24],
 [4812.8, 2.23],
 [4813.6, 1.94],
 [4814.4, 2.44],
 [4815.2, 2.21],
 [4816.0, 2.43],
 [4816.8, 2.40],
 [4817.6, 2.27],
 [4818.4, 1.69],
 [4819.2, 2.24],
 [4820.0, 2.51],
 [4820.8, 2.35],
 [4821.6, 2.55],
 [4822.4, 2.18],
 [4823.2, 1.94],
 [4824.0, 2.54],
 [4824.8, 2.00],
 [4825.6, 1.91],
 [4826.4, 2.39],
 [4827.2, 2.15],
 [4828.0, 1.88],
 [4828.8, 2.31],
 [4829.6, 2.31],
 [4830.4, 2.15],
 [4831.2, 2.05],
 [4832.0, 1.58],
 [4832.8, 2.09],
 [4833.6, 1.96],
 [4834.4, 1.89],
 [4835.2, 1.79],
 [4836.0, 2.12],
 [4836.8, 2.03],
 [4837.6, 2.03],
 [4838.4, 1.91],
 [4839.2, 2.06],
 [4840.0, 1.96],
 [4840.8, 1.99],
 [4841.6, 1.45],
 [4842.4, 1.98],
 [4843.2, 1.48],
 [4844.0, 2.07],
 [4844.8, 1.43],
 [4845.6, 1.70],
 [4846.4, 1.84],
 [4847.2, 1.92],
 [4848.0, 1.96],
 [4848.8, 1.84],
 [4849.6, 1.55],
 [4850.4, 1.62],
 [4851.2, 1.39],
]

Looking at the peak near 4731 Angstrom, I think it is Lyman alpha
